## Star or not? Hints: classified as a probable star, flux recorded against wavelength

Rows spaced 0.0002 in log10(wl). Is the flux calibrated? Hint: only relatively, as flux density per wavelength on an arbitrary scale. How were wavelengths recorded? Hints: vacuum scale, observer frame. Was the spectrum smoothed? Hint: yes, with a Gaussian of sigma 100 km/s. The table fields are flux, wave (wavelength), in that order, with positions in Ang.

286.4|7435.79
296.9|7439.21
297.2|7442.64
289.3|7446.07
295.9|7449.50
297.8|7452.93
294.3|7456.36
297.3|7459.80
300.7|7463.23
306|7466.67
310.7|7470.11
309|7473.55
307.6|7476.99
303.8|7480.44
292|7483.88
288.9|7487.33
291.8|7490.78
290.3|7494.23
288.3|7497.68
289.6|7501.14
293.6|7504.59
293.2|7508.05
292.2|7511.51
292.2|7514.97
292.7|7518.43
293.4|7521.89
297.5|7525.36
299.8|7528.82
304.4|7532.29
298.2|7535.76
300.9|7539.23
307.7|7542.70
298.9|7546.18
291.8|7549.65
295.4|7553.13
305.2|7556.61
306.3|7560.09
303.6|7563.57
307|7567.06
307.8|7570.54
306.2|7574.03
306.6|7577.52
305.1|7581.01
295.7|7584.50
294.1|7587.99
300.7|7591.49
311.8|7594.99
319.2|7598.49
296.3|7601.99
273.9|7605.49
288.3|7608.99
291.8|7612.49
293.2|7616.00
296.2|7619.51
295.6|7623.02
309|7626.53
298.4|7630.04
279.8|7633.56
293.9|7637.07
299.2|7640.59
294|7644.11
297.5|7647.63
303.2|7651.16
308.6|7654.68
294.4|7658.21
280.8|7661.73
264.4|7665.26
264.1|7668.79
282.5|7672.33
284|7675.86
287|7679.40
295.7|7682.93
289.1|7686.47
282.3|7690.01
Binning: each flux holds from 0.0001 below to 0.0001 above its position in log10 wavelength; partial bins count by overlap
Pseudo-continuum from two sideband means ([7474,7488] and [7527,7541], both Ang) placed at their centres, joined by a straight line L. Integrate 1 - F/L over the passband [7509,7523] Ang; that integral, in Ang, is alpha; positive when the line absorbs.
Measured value 0.4 Ang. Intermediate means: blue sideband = 300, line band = 293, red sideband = 301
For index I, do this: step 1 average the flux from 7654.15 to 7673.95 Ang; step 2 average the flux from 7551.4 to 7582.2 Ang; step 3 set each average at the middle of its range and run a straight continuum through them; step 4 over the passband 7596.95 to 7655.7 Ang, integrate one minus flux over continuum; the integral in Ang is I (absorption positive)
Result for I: -1.2 Ang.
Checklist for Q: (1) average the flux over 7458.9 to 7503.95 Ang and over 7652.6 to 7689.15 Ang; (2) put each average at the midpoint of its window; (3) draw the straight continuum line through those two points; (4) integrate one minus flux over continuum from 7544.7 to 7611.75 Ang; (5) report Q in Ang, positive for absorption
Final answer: -2.09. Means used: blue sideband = 298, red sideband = 285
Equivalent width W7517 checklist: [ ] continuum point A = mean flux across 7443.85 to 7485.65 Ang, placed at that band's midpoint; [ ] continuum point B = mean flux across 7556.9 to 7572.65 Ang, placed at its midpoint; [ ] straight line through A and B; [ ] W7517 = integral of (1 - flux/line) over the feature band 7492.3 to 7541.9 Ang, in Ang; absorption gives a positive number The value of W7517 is 1.4 Ang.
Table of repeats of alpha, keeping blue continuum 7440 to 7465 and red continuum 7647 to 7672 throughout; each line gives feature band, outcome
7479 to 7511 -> 0.21 Ang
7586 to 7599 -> -0.69 Ang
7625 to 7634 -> -0.30 Ang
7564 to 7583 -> -1.02 Ang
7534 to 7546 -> -0.40 Ang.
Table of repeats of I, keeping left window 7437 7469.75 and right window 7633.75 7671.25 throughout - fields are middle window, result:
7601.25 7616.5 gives 0.2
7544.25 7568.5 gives -0.6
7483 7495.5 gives 0.2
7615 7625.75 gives -0.2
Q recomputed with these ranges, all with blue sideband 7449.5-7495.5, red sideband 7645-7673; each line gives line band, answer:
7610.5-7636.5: -0.5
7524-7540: -0.3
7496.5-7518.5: 0.4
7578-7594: -0.4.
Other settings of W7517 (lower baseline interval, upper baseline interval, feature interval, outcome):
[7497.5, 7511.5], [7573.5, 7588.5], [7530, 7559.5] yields -0.36 Ang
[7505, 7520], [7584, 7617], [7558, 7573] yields -0.57 Ang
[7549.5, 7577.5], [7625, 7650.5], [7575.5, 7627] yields 0.27 Ang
